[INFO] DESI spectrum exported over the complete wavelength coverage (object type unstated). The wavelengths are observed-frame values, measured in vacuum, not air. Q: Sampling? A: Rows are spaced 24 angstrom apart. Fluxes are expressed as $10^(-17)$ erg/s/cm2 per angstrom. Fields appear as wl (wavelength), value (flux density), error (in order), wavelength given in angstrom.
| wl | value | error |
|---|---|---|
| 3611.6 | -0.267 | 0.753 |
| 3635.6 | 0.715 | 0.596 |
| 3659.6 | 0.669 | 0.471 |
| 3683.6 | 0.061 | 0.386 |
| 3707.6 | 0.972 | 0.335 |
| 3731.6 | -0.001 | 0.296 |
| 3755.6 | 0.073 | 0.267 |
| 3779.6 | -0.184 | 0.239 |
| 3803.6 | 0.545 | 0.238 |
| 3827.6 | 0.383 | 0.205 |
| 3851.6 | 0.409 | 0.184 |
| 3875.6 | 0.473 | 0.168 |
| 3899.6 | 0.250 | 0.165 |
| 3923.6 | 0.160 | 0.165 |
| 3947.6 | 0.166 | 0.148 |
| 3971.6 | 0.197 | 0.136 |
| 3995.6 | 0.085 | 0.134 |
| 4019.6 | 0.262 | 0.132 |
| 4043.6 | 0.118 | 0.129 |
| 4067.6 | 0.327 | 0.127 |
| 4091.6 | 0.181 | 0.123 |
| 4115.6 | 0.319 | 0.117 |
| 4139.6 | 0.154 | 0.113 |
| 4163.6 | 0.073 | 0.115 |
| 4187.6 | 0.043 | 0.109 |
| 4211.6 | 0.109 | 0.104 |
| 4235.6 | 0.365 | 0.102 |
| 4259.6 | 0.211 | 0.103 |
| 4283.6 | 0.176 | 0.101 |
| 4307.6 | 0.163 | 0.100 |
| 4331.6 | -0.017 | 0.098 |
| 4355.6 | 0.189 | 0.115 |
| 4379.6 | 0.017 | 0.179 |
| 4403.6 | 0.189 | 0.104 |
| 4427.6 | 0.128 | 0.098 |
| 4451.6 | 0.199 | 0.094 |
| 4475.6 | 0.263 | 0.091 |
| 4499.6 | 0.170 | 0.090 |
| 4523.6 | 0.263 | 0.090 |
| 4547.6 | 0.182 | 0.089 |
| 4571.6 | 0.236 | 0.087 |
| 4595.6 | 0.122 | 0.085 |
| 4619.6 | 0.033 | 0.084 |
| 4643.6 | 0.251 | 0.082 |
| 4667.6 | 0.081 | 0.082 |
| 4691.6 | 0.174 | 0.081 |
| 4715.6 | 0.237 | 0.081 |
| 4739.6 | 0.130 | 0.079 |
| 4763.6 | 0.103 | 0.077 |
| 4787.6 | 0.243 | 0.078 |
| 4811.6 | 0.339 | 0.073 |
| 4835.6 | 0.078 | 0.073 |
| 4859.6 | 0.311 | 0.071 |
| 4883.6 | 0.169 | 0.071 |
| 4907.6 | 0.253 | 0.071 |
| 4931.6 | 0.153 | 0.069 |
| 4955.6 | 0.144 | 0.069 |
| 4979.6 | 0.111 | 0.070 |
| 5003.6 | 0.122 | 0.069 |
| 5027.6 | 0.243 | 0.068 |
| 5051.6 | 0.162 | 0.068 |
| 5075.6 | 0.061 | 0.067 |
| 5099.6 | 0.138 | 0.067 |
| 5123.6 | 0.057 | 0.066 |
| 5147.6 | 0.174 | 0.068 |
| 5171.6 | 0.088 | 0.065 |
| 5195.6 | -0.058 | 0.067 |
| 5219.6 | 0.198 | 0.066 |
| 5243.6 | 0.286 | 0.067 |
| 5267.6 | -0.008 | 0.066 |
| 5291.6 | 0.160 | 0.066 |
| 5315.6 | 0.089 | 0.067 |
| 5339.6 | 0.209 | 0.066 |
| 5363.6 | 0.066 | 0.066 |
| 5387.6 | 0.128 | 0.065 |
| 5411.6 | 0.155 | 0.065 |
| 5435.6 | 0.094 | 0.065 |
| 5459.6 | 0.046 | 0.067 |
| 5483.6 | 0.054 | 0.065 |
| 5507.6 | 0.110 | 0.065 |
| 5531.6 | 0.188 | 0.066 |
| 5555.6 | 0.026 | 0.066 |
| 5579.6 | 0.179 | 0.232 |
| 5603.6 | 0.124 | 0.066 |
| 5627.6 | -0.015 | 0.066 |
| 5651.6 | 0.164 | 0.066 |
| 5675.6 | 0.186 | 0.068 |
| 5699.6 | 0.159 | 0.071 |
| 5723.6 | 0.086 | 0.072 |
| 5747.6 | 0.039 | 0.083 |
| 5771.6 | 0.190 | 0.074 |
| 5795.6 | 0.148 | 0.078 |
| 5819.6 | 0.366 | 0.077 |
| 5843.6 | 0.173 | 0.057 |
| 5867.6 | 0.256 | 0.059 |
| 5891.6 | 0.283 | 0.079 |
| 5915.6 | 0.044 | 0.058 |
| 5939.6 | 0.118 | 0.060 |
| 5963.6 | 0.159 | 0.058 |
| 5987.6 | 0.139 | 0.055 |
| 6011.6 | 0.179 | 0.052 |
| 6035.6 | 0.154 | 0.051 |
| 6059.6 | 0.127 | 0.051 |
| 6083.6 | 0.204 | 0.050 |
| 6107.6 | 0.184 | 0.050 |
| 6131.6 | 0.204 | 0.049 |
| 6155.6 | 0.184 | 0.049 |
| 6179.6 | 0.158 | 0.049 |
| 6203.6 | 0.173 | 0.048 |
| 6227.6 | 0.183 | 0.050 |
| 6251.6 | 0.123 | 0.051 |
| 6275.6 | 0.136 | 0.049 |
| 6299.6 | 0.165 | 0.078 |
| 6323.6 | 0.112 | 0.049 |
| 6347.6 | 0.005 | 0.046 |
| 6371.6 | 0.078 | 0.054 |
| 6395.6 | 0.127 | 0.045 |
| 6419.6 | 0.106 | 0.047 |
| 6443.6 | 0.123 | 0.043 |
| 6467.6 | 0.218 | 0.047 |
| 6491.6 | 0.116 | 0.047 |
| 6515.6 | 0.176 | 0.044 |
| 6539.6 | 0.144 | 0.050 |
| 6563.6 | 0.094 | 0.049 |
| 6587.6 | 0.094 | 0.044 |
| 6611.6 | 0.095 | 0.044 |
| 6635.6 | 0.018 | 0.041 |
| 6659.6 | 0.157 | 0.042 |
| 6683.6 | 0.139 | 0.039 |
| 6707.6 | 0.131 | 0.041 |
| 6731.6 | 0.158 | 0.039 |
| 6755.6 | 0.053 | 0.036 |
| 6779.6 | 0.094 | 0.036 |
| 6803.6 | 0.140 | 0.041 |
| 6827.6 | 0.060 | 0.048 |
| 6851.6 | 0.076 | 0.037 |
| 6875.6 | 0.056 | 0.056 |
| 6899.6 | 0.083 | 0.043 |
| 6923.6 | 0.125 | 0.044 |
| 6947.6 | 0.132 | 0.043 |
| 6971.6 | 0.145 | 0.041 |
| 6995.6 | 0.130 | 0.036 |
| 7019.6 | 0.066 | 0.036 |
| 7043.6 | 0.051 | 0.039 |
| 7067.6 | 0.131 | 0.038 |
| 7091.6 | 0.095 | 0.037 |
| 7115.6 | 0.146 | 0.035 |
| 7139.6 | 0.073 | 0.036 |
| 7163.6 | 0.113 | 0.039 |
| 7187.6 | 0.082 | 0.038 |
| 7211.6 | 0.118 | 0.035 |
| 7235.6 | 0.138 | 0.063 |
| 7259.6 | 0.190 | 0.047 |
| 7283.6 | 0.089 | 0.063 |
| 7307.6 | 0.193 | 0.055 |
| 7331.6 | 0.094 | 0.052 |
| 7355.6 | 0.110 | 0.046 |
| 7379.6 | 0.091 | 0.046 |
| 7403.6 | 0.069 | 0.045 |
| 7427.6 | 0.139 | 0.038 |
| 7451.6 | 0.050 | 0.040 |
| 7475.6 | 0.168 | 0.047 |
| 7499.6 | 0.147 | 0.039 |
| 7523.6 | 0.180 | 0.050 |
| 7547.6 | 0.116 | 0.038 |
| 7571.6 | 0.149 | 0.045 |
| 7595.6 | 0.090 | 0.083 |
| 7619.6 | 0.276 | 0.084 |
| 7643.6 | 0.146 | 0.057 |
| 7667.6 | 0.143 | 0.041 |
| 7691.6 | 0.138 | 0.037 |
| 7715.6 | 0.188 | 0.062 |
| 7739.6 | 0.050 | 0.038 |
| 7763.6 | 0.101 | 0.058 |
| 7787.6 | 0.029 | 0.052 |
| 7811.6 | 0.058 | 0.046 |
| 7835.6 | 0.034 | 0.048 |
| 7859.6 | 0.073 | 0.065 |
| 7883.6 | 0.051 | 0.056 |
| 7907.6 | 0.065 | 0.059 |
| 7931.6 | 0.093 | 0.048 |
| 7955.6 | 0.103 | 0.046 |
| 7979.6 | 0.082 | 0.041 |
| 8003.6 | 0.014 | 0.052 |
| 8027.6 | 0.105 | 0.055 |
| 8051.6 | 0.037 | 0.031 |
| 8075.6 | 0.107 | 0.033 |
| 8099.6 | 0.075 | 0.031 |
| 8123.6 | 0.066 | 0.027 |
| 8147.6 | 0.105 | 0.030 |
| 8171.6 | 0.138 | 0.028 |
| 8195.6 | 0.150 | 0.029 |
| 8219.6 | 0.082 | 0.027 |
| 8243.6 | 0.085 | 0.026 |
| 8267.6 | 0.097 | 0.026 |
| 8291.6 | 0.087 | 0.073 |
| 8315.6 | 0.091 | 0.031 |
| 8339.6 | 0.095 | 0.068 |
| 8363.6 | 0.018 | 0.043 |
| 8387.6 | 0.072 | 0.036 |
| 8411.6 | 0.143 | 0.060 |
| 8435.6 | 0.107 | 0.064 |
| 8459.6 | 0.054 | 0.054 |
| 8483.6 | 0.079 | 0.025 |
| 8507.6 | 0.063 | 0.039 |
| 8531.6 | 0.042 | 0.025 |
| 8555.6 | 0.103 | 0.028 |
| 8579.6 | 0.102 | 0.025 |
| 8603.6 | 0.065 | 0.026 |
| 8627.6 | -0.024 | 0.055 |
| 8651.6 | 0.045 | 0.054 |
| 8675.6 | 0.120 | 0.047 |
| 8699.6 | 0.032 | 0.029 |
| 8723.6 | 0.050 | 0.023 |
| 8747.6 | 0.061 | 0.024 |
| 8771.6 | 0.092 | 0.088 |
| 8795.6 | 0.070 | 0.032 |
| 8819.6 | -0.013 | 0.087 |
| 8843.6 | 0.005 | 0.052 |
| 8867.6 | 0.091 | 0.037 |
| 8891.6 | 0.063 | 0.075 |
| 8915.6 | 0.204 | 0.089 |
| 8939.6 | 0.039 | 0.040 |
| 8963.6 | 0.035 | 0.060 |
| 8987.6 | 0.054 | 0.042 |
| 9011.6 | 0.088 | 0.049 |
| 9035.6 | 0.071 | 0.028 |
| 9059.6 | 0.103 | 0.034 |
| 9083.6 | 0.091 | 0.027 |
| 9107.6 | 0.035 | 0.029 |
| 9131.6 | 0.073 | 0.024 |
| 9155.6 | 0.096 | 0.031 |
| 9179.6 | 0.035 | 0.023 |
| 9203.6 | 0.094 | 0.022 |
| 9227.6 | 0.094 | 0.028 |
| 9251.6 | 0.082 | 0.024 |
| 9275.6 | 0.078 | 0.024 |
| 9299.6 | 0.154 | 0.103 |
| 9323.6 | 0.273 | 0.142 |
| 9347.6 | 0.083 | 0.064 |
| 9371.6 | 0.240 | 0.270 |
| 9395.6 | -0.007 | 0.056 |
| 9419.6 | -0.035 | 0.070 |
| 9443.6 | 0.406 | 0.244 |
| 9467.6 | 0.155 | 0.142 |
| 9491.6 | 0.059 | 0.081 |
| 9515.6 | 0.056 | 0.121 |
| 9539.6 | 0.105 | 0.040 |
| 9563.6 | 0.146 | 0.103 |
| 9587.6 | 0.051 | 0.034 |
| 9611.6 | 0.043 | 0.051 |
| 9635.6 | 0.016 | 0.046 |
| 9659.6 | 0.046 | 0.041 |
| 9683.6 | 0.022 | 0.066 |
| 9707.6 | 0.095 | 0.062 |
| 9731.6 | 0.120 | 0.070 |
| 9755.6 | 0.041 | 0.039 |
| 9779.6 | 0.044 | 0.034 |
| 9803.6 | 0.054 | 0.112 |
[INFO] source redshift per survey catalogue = 0.306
